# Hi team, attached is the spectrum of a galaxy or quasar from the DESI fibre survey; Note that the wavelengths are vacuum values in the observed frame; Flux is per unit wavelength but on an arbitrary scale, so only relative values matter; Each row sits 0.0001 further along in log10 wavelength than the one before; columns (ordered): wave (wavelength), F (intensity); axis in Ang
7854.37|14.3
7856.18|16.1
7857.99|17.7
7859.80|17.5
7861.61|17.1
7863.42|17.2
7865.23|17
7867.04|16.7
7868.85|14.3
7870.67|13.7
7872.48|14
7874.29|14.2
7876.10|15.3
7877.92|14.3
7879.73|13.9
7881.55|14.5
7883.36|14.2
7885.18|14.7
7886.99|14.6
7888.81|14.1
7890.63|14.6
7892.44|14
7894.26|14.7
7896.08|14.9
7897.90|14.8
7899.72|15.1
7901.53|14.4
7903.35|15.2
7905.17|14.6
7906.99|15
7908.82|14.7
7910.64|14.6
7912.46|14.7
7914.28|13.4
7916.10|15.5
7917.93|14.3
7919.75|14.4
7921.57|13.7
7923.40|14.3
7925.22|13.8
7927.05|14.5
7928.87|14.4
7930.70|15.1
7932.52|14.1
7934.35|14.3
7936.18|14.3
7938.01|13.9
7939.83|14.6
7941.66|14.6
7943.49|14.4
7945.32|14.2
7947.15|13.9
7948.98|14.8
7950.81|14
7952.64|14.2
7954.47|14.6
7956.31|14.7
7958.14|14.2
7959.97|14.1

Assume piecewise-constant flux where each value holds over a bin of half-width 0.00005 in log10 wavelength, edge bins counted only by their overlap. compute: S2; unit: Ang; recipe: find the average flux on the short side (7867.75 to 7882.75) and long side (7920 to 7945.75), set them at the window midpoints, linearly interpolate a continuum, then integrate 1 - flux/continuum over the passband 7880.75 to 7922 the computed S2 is -0.7 Ang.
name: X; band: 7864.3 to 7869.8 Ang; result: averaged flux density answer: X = 16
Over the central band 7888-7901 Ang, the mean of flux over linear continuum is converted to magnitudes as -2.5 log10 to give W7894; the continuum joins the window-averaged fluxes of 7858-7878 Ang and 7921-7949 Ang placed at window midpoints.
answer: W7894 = 0.04 mag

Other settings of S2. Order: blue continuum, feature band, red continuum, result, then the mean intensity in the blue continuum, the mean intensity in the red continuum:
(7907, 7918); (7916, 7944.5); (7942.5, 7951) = 0.1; 14.6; 14.3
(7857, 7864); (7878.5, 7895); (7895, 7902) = 1.3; 17.4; 14.8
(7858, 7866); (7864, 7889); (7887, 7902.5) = 2.1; 17.3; 14.6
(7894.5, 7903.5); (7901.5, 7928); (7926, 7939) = 0.3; 14.8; 14.4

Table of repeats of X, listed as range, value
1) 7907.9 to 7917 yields 14.6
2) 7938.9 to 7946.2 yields 14.5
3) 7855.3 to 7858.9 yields 16.9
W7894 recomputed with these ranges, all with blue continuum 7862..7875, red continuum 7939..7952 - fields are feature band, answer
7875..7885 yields 0.057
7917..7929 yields 0.035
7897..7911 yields 0.007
